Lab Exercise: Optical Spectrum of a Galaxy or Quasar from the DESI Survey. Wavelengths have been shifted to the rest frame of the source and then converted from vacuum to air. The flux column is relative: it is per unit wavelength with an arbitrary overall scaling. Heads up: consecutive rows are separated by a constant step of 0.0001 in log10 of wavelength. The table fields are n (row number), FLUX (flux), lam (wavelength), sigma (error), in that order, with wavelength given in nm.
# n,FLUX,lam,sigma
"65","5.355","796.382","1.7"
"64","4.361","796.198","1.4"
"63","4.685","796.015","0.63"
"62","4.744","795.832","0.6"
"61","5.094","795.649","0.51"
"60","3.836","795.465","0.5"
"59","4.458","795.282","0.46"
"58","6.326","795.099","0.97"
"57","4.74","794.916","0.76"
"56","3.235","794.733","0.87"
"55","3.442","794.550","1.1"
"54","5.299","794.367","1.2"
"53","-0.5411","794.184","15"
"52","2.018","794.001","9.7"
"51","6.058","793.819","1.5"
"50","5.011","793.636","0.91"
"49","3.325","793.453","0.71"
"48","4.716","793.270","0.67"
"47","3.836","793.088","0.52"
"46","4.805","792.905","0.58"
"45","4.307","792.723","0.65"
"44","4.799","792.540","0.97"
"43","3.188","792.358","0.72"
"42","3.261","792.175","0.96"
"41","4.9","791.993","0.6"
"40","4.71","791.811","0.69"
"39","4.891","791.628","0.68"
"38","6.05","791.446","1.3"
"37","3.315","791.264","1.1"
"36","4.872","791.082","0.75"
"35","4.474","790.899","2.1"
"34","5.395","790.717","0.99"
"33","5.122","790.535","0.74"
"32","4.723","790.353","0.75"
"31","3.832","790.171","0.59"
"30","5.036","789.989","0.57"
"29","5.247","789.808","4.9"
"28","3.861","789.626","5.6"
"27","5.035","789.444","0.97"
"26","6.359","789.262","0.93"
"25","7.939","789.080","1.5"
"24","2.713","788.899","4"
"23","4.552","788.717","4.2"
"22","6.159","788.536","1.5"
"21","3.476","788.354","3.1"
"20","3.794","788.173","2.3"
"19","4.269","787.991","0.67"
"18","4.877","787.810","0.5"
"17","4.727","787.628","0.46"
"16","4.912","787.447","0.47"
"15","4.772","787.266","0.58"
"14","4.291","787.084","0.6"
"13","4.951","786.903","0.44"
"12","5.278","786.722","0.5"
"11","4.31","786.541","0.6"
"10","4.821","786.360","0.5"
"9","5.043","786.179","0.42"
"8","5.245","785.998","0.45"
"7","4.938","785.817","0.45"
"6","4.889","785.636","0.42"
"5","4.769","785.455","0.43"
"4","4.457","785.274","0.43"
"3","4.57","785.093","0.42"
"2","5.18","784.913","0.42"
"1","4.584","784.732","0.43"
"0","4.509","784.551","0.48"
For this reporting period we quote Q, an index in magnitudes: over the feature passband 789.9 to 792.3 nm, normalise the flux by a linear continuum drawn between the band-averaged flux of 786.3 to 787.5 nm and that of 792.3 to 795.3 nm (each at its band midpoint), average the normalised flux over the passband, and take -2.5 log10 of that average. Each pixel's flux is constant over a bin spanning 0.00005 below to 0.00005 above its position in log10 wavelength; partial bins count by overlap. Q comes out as -0.07 mag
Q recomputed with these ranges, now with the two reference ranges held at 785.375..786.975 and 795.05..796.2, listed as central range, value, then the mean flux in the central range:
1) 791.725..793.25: 0.14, 4.25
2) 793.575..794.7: 0.34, 3.49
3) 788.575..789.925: -0.06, 5.14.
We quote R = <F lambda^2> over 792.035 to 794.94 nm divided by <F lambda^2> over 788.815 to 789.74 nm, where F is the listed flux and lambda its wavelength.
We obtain 0.75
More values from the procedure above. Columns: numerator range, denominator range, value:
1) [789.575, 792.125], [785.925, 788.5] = 1.03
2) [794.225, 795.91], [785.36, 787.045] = 0.92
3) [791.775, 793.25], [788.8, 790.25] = 0.85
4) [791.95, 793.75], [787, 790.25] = 0.89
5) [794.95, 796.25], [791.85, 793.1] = 1.15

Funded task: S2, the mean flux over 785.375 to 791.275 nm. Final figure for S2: 4.81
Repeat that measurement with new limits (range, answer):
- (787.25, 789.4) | 4.89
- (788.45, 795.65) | 4.5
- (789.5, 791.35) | 4.6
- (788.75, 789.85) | 5.15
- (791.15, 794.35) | 4.07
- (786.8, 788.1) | 4.68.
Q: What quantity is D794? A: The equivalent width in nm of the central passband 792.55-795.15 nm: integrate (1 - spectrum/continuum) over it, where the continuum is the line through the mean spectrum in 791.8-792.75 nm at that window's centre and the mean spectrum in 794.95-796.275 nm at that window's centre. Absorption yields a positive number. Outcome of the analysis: 0.240 nm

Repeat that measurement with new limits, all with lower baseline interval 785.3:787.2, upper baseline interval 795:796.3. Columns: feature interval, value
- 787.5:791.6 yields 0.01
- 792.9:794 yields 0.09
